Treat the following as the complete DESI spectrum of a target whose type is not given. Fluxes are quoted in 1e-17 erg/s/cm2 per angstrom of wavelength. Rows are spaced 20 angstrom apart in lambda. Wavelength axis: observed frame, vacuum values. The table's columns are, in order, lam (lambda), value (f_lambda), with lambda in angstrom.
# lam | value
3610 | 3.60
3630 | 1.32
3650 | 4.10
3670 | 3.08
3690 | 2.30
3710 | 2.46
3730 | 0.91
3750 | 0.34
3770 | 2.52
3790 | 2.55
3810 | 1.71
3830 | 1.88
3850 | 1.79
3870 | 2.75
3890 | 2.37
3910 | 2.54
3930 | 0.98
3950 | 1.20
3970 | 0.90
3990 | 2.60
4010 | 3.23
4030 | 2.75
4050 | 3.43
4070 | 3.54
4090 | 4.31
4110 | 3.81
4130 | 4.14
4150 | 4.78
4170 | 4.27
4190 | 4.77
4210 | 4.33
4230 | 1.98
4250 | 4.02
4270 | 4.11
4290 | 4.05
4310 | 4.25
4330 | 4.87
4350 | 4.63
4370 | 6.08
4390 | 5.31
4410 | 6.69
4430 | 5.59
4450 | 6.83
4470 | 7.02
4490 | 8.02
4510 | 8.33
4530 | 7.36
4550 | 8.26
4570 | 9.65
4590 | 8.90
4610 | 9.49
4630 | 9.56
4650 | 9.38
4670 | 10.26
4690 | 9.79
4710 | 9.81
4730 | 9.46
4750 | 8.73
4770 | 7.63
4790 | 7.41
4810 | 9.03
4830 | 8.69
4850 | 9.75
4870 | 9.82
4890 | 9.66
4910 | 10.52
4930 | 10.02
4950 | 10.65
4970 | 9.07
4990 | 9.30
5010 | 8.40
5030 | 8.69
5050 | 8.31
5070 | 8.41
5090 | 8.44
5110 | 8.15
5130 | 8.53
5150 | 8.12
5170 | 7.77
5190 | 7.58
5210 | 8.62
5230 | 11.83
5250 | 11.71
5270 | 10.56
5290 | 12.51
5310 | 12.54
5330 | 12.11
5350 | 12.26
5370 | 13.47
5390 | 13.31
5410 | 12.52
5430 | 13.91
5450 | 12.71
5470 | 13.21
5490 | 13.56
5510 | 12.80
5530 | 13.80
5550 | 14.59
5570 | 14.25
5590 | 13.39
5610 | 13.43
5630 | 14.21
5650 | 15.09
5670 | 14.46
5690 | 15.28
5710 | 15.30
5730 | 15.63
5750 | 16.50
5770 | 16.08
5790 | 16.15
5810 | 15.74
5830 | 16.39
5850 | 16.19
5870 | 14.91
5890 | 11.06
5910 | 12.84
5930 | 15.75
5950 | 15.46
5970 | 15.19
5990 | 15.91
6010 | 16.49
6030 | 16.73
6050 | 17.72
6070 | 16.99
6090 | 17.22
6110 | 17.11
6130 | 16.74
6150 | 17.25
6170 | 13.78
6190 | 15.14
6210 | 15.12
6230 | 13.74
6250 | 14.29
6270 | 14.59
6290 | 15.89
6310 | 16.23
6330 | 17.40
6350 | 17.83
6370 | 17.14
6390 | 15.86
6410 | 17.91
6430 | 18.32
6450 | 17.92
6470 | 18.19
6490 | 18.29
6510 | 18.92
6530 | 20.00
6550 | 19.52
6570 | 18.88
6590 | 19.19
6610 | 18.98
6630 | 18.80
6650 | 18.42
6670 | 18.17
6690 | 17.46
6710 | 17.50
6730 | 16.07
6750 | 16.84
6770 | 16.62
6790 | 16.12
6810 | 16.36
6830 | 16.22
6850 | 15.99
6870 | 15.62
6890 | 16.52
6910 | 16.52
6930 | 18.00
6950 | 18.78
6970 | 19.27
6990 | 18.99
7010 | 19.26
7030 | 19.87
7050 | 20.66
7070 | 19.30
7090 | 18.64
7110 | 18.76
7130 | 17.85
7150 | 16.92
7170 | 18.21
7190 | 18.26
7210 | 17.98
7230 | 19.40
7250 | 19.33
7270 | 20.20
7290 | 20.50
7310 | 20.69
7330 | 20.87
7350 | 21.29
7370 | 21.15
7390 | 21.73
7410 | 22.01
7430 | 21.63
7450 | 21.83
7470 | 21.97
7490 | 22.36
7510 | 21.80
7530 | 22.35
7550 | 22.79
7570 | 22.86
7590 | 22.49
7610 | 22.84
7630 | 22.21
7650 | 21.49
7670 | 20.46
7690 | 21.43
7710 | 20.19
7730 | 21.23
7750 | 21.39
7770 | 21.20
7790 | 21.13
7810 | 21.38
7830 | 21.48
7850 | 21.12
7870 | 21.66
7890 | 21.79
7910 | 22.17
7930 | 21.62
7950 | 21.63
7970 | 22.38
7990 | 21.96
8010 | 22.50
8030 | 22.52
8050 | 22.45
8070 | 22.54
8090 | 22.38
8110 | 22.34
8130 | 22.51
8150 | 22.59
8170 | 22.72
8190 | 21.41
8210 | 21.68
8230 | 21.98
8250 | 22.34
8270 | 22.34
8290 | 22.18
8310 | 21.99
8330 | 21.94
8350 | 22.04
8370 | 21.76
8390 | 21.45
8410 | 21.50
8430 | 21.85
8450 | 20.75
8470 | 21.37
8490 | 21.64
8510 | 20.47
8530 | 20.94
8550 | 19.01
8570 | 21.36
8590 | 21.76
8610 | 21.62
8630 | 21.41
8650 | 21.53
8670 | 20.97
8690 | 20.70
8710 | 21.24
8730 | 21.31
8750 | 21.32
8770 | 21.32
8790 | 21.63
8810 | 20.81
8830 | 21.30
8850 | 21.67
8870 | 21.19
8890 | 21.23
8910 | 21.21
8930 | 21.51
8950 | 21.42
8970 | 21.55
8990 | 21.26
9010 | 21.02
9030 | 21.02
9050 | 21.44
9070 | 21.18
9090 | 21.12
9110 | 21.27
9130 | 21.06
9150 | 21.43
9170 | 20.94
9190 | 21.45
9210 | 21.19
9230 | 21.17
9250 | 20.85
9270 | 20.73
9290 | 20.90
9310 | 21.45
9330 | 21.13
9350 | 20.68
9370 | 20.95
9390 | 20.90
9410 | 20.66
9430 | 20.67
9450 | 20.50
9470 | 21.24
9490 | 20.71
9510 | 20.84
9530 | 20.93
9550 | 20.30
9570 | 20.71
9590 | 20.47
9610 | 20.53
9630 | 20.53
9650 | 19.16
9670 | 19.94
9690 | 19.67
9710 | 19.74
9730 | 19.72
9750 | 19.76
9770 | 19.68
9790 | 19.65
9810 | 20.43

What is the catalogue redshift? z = 0.00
